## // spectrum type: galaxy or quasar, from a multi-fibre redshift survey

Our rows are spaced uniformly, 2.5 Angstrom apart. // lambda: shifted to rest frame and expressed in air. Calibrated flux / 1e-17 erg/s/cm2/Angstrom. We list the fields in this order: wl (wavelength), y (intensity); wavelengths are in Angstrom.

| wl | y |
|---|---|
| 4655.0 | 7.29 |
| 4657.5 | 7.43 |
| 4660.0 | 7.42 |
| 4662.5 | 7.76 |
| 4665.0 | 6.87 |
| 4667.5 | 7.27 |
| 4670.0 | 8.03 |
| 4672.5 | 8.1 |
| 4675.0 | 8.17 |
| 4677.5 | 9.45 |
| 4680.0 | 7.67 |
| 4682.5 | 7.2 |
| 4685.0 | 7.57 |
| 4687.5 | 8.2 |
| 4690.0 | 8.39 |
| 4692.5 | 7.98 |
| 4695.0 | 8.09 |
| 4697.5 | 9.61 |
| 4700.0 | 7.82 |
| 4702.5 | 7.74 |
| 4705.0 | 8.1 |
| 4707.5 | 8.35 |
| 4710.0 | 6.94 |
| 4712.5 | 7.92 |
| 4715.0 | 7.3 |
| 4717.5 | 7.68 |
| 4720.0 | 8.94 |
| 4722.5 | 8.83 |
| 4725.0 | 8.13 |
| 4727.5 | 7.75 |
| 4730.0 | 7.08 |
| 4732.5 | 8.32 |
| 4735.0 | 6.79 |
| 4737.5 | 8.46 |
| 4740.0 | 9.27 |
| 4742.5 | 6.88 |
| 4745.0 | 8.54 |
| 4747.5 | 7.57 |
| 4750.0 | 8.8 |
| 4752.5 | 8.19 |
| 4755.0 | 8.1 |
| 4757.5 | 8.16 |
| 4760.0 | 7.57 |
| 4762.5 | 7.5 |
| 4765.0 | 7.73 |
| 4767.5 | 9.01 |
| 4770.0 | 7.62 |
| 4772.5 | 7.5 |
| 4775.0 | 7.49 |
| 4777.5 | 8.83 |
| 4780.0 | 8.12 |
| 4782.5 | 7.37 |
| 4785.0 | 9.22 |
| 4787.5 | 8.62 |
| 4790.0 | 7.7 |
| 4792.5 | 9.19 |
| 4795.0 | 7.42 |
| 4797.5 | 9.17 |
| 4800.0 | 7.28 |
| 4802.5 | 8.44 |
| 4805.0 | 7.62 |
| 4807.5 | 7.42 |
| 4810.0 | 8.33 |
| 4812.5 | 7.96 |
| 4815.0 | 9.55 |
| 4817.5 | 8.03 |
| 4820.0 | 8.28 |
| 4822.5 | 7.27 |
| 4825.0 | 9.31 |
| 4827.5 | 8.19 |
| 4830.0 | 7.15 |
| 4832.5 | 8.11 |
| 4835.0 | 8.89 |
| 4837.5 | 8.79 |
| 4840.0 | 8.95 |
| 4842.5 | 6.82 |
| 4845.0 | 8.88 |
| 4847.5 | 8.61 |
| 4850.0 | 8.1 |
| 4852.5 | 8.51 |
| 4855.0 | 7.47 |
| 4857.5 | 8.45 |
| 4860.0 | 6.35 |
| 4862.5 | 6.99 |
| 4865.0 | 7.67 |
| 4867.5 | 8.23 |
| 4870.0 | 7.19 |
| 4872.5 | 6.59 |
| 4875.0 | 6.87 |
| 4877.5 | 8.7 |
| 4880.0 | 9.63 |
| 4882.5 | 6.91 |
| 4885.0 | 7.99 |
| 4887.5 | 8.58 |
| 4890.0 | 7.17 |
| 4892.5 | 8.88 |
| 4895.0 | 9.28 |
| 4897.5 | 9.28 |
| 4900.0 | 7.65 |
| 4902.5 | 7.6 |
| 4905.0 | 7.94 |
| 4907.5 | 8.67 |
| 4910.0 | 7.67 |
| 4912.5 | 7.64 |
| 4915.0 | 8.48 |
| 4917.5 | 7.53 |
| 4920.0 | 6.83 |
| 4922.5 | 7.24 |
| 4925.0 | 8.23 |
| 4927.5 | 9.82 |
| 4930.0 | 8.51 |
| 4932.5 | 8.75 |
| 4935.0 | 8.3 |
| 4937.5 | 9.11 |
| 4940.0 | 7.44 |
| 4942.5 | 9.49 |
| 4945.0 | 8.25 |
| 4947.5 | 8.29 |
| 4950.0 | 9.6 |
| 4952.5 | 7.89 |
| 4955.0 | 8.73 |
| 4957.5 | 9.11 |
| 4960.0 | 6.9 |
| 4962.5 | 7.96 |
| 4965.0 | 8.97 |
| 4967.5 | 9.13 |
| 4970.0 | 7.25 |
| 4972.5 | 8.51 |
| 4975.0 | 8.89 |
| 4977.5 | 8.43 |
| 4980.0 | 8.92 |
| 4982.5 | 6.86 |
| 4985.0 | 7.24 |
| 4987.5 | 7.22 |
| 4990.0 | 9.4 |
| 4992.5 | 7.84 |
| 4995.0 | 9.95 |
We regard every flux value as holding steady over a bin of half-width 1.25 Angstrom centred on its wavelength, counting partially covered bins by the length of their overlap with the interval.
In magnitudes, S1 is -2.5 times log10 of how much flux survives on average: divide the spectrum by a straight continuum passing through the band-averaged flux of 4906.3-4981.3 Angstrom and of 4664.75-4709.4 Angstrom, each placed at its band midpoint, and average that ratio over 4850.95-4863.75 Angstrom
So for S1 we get 0.09 mag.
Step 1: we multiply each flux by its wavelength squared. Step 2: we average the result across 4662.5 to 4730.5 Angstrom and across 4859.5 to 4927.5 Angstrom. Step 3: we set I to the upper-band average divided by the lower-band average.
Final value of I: 1.08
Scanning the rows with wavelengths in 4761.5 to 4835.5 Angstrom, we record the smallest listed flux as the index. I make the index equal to 7.15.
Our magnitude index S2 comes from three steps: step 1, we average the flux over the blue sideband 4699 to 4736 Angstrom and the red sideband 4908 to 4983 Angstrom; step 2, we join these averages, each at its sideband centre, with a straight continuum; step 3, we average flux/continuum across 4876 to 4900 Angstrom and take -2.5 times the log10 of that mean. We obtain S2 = -0.03 mag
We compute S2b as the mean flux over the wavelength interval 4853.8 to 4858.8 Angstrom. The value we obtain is 7.95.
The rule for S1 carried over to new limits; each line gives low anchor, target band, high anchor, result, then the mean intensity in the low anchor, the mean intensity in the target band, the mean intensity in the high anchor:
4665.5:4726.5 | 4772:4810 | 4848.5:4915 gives -0.02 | 8.05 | 8.11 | 7.94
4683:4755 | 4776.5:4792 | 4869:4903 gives -0.04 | 8.04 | 8.34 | 8.04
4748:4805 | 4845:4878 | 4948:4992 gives 0.07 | 8.12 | 7.69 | 8.29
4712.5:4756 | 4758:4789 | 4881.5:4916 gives 0.00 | 8.03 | 8.05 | 8.13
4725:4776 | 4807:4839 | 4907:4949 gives -0.03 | 7.92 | 8.28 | 8.25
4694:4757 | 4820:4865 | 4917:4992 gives 0.02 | 8.05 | 8.05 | 8.3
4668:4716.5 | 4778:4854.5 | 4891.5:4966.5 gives -0.01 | 8.02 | 8.24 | 8.34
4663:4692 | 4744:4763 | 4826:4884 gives -0.02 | 7.9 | 8.07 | 7.92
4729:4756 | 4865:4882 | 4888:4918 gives 0.05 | 8.01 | 7.81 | 8.18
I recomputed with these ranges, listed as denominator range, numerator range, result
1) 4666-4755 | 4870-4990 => 1.12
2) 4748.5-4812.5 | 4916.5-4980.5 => 1.11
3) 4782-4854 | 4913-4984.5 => 1.06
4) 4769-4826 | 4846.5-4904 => 1.00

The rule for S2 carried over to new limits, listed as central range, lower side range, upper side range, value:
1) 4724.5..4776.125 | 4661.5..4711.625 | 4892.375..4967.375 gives 0.02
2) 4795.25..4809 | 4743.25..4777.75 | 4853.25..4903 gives 0.00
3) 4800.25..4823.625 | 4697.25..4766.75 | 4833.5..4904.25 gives -0.01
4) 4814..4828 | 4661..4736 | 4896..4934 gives -0.05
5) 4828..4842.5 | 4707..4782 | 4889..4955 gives -0.01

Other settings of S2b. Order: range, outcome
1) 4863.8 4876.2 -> 7.31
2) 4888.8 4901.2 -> 8.46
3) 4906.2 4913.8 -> 8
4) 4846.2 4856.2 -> 8.18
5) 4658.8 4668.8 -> 7.33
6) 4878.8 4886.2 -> 8.17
